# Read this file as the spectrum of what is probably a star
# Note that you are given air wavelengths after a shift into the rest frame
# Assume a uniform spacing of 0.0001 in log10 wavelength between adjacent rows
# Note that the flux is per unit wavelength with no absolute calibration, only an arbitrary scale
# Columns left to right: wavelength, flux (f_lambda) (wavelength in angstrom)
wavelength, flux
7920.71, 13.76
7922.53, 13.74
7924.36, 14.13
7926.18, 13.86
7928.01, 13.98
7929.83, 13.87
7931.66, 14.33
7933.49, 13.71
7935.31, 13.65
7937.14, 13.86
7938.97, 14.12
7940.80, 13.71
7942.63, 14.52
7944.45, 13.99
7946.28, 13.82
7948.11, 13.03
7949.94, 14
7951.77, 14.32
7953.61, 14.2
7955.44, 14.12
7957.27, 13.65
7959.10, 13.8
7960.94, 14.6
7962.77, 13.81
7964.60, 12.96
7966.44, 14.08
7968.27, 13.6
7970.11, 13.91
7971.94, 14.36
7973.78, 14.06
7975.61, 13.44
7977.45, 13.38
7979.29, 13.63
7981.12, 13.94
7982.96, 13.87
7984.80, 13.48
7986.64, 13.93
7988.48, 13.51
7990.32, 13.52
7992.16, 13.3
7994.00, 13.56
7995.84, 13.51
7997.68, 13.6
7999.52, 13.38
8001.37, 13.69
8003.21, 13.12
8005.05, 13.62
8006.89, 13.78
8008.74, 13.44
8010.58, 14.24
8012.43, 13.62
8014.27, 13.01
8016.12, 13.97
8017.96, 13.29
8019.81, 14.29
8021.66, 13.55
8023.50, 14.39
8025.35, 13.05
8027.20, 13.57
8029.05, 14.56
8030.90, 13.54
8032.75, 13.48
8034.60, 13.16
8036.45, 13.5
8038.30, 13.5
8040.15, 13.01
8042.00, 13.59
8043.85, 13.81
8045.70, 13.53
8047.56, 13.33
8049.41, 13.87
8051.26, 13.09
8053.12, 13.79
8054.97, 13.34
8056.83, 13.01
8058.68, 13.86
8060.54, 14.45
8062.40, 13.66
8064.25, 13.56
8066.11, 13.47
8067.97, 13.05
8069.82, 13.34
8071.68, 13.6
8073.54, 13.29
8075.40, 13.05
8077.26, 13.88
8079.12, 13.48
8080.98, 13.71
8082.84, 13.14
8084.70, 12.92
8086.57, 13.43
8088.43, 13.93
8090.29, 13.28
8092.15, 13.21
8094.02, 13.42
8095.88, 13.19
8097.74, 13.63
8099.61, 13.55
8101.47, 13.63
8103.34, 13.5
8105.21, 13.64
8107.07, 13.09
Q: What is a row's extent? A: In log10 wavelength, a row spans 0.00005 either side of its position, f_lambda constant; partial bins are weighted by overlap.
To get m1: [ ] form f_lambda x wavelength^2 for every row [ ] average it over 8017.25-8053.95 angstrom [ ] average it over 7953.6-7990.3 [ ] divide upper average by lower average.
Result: 1.0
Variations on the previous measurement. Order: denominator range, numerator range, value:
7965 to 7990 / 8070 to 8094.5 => 1.00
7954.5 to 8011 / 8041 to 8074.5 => 1.01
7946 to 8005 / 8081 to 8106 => 1.01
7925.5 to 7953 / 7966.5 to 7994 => 1.00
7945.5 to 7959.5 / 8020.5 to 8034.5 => 1.01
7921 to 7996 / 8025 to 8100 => 1.00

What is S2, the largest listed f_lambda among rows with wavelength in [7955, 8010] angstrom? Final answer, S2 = 14.6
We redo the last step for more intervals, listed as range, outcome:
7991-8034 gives 14.56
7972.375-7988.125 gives 14.06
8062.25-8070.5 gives 13.66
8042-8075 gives 14.45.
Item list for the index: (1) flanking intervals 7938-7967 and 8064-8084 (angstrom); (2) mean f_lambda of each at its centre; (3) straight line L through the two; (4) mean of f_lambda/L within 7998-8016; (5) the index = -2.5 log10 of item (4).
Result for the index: 0.01 mag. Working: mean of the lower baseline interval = 13.9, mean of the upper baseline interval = 13.4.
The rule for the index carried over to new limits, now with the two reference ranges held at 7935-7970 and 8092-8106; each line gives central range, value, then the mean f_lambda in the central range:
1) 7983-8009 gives 0.018 mag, 13.5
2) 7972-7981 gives 0.007 mag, 13.7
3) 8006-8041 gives 0.005 mag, 13.6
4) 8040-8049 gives 0.009 mag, 13.5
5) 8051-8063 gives -0.002 mag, 13.6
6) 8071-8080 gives 0.007 mag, 13.5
